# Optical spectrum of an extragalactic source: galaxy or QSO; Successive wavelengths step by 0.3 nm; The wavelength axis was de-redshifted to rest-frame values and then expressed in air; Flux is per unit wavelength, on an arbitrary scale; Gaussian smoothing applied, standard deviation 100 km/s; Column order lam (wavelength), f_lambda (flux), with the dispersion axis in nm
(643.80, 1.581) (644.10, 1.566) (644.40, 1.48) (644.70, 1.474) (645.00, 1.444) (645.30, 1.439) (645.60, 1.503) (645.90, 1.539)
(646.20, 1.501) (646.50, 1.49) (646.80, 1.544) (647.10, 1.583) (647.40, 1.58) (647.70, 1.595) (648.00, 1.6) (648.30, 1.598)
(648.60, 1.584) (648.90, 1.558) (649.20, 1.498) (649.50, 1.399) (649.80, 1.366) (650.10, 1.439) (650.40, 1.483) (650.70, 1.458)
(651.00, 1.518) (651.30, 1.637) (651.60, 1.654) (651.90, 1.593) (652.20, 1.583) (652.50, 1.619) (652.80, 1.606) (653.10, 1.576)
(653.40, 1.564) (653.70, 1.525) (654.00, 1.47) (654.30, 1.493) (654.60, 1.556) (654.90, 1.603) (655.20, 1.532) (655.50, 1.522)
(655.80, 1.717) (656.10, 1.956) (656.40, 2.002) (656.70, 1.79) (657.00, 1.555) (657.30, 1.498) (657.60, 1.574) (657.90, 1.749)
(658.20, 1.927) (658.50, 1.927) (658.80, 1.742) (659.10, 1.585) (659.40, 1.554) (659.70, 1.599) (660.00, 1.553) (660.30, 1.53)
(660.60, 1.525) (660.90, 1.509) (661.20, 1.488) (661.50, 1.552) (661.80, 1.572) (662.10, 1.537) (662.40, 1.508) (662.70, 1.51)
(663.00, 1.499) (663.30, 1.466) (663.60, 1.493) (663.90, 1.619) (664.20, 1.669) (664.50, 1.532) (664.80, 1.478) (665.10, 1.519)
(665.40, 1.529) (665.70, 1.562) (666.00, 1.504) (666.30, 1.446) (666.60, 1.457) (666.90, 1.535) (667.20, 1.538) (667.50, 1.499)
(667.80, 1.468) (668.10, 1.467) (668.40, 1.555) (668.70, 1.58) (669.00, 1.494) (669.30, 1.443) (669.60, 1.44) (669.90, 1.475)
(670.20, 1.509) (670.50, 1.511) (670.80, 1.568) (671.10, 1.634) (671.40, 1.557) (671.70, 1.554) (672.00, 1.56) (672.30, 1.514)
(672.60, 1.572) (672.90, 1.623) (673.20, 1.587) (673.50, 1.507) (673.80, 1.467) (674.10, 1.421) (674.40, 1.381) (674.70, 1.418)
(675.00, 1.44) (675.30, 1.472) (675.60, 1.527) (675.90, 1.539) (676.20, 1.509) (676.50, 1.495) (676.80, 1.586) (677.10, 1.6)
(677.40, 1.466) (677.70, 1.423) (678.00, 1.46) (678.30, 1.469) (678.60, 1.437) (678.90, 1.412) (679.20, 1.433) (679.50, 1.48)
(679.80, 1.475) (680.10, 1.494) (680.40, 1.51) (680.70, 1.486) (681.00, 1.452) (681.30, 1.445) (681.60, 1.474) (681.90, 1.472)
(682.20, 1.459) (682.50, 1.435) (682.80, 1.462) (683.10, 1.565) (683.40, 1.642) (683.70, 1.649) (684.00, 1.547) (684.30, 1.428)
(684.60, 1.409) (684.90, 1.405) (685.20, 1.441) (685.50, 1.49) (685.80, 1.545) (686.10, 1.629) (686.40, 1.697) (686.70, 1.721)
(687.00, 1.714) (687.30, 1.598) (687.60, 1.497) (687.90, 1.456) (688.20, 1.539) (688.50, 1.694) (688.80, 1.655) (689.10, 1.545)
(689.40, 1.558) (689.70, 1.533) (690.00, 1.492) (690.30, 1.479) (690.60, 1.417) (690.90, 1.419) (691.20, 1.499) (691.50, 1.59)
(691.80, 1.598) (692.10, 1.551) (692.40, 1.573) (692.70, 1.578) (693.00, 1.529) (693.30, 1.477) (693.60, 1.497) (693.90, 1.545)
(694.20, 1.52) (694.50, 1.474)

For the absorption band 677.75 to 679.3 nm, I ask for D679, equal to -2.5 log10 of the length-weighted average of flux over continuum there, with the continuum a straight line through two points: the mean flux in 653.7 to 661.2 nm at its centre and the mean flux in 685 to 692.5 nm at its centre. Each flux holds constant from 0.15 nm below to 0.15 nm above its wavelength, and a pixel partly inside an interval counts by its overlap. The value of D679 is 0.10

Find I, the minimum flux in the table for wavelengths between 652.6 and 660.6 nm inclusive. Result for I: 1.47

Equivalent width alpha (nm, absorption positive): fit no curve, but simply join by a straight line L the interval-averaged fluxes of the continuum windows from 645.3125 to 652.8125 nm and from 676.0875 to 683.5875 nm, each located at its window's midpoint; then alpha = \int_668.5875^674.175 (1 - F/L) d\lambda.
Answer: -0.10 nm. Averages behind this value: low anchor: 1.54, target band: 1.53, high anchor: 1.49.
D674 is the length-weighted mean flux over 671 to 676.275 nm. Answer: 1.51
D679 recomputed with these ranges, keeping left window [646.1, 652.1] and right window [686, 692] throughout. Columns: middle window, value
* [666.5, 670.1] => 0.038 mag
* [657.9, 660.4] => -0.096 mag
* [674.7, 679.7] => 0.053 mag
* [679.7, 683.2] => 0.060 mag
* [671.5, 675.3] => 0.036 mag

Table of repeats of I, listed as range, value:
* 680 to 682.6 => 1.435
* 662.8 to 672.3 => 1.44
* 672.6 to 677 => 1.381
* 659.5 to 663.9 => 1.466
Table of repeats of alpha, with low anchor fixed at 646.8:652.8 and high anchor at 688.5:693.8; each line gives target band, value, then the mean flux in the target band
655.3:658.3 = -0.35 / 1.72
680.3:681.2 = 0.03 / 1.48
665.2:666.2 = 0.01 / 1.53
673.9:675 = 0.09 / 1.41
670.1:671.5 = -0.02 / 1.56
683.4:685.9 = 0.06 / 1.5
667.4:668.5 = 0.03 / 1.49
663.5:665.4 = -0.01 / 1.55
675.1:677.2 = 0.01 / 1.53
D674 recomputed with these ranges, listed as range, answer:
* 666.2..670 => 1.49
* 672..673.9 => 1.55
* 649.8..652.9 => 1.55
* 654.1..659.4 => 1.68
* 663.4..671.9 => 1.52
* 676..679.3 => 1.48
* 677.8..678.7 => 1.45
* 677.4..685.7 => 1.48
